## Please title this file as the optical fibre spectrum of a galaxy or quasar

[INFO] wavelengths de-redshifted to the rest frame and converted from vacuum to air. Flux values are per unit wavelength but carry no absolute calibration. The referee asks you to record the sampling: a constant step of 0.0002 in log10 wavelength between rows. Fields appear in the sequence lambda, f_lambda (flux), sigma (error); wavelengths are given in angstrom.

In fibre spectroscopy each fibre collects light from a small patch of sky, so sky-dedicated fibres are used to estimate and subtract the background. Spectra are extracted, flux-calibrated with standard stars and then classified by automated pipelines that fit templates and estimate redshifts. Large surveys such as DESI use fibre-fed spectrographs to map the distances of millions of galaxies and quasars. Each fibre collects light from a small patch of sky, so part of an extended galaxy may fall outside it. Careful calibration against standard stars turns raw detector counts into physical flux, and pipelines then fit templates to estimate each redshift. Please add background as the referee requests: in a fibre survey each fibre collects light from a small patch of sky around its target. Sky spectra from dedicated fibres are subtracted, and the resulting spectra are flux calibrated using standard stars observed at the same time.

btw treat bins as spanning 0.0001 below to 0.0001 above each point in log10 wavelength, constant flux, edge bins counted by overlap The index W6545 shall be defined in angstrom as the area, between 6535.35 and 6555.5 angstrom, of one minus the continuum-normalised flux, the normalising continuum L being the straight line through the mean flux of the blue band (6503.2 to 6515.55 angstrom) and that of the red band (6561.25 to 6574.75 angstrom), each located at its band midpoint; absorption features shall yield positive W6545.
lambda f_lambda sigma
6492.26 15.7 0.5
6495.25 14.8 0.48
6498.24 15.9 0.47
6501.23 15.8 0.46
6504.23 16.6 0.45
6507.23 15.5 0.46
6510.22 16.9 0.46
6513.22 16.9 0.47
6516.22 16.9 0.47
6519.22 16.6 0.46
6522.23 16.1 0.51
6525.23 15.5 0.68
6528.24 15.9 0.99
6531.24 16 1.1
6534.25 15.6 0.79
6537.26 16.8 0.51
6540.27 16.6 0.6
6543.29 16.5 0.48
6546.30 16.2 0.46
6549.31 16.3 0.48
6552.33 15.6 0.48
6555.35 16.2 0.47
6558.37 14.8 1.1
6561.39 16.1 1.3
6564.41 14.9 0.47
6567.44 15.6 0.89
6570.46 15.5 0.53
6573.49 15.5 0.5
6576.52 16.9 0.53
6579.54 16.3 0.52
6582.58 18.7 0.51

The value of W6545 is -0.6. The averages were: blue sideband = 16.5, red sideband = 15.5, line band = 16.3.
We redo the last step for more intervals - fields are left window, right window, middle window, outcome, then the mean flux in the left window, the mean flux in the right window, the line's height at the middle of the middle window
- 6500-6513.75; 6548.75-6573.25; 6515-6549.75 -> -0.6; 16.3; 15.6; 16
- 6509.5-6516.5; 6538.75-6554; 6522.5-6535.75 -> 0.6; 16.9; 16.2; 16.6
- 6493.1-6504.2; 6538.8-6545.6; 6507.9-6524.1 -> -0.6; 15.7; 16.5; 16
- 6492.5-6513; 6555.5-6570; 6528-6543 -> -0.5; 16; 15.4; 15.7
